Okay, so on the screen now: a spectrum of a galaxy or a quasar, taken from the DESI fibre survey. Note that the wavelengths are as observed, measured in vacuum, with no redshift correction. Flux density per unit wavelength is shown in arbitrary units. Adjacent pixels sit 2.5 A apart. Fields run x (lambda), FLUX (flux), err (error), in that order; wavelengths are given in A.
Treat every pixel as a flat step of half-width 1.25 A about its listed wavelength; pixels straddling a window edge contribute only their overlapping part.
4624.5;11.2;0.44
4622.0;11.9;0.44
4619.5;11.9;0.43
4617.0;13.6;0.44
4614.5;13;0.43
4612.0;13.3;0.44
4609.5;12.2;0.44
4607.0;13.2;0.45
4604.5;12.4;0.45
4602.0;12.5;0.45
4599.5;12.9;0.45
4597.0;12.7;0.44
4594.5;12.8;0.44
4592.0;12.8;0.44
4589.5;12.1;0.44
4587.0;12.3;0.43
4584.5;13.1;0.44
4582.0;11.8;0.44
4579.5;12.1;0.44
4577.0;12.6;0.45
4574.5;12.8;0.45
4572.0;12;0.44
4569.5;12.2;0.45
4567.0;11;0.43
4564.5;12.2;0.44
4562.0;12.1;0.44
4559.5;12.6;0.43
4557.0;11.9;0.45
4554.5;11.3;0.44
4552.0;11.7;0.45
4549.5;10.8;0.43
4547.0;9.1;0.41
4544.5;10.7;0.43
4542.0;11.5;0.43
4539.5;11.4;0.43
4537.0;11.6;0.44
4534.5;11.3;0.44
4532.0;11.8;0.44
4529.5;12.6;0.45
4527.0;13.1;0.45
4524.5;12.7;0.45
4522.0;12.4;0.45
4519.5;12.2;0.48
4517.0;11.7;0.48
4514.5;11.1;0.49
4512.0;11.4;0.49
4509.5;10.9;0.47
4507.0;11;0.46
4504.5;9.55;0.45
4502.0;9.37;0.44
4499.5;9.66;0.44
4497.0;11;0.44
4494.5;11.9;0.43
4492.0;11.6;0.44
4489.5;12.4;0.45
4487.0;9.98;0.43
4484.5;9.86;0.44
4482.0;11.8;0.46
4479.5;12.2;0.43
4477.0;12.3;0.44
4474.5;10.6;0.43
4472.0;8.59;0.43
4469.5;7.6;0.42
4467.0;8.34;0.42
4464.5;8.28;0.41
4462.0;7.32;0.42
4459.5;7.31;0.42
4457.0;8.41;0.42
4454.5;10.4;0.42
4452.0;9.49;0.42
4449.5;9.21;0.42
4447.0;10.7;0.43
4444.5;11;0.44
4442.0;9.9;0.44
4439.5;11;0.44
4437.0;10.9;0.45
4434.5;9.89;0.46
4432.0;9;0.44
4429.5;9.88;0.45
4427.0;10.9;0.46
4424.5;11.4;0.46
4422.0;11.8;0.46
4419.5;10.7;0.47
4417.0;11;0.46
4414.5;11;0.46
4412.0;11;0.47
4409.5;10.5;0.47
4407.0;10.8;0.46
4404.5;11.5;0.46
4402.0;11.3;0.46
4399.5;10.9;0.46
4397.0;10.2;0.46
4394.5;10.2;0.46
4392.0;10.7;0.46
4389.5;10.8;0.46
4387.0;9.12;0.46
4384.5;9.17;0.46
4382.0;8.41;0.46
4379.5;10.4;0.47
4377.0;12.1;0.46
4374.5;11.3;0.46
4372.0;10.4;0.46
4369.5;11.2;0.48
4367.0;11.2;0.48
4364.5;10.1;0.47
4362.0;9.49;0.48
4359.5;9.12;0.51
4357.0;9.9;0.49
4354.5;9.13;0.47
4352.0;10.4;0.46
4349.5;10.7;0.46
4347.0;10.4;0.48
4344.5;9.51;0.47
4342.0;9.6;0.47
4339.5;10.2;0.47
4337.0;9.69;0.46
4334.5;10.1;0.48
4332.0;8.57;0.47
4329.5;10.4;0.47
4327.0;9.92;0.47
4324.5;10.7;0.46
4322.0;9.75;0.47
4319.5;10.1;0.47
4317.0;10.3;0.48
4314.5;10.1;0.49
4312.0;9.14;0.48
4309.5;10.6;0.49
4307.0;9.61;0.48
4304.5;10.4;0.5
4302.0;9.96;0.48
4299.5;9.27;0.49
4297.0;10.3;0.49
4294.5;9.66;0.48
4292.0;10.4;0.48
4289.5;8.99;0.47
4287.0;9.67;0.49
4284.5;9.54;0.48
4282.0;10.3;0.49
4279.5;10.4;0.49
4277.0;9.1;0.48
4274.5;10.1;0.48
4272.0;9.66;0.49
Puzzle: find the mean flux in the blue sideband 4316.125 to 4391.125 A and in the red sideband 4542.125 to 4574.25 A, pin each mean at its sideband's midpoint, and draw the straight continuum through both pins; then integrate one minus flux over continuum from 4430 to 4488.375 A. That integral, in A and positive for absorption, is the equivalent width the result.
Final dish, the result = 5.75 A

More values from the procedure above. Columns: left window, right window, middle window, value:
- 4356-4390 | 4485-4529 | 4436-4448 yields 0.1 A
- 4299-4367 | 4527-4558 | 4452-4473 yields 4.8 A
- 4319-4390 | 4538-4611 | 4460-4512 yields 4.8 A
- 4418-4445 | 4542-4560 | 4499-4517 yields 0.6 A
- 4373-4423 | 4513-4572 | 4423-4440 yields 0.7 A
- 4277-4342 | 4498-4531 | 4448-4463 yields 3.0 A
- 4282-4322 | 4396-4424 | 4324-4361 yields 1.5 A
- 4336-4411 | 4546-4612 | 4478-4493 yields 0.0 A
